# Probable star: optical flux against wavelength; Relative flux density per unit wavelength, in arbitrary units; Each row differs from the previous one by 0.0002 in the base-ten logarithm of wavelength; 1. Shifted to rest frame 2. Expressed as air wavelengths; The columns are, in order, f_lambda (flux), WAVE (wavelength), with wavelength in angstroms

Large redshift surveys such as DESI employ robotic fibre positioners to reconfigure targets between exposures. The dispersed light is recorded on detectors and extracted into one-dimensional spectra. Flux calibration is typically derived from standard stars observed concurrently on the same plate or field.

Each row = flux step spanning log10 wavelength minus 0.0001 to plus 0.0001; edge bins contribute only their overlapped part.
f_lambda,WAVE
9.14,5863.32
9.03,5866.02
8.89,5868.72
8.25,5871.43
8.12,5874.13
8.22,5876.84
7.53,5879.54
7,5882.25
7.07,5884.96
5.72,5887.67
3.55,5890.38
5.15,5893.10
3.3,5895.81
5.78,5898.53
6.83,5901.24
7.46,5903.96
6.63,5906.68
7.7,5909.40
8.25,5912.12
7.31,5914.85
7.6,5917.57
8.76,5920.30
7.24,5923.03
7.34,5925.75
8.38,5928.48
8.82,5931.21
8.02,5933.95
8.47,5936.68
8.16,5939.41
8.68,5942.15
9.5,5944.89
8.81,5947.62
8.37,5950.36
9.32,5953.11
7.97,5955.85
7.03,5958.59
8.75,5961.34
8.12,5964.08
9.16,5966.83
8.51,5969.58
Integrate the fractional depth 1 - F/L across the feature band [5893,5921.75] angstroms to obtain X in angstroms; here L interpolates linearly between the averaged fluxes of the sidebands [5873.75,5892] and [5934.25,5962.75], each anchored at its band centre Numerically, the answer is 1.9 angstroms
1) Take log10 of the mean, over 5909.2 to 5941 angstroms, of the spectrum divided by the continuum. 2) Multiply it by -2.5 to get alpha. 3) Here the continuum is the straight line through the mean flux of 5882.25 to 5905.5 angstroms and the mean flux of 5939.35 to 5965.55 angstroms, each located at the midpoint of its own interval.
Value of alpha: -0.122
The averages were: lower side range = 5.7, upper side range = 8.49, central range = 8.02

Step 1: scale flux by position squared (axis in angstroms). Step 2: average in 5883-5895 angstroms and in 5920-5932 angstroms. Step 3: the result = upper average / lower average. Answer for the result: 1.5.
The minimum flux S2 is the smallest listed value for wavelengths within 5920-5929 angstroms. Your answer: 7.24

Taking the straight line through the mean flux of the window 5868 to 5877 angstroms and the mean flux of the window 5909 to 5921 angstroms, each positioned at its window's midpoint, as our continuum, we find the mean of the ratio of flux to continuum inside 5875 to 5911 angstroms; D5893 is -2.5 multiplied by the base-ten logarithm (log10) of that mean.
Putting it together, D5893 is 0.27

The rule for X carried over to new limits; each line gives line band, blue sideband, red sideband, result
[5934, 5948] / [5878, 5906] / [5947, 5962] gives -1.5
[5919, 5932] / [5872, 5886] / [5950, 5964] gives -0.1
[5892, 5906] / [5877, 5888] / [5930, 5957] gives 3.3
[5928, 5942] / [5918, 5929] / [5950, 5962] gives -0.7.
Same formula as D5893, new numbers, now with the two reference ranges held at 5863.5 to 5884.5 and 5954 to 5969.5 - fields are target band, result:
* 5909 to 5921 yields 0.04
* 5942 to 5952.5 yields -0.08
